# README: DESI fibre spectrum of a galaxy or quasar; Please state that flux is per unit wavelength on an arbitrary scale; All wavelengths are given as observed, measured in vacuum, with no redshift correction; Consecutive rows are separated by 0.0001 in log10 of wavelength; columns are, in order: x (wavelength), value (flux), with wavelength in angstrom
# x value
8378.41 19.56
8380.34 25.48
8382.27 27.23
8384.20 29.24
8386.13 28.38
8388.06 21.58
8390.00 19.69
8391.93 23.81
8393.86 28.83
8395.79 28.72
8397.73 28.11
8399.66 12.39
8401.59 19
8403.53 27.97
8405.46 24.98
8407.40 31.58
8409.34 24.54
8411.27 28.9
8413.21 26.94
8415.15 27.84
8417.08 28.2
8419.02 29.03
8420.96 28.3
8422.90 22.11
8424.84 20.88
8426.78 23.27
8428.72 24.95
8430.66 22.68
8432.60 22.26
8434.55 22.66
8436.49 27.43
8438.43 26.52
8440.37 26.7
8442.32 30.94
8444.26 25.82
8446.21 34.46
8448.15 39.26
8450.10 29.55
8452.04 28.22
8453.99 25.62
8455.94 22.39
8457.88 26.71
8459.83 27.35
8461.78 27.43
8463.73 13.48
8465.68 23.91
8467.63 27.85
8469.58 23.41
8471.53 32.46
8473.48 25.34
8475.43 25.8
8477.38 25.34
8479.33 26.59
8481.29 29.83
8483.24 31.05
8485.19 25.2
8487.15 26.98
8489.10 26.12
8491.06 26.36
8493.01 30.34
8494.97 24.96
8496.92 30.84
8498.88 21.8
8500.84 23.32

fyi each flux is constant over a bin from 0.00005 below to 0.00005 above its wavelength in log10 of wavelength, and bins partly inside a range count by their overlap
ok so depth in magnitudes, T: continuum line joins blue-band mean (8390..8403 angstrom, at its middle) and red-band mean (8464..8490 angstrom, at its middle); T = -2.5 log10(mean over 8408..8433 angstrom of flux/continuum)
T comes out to -0.05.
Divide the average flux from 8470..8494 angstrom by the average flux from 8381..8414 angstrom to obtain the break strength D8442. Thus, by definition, 1.1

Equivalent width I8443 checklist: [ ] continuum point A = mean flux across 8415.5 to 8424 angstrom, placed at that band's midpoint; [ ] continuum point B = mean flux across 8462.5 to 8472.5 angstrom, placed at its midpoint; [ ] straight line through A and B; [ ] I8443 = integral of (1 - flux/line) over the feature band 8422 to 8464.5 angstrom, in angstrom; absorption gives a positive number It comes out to -0.7 angstrom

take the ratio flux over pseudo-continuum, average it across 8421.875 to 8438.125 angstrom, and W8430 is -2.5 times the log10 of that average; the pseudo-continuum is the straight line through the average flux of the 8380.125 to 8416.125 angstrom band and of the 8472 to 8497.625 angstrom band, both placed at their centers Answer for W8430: 0.122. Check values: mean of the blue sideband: 25.5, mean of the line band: 23.4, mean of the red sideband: 27.4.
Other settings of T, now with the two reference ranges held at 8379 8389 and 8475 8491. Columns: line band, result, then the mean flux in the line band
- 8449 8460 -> 0.00 mag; 26.7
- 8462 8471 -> 0.17 mag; 23.1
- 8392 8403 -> 0.12 mag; 23.6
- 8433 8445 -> 0.01 mag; 26.5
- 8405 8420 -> -0.06 mag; 27.8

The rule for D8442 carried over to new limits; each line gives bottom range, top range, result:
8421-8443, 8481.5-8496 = 1.11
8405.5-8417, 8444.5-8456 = 1.09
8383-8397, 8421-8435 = 0.89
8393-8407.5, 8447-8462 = 1.15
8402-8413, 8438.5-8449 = 1.14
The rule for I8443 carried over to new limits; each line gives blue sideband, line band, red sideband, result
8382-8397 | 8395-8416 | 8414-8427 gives 0.29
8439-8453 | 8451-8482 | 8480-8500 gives 3.54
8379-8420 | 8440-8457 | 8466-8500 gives -1.80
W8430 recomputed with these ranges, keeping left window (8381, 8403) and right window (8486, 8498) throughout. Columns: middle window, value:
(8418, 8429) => 0.03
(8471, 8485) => -0.03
